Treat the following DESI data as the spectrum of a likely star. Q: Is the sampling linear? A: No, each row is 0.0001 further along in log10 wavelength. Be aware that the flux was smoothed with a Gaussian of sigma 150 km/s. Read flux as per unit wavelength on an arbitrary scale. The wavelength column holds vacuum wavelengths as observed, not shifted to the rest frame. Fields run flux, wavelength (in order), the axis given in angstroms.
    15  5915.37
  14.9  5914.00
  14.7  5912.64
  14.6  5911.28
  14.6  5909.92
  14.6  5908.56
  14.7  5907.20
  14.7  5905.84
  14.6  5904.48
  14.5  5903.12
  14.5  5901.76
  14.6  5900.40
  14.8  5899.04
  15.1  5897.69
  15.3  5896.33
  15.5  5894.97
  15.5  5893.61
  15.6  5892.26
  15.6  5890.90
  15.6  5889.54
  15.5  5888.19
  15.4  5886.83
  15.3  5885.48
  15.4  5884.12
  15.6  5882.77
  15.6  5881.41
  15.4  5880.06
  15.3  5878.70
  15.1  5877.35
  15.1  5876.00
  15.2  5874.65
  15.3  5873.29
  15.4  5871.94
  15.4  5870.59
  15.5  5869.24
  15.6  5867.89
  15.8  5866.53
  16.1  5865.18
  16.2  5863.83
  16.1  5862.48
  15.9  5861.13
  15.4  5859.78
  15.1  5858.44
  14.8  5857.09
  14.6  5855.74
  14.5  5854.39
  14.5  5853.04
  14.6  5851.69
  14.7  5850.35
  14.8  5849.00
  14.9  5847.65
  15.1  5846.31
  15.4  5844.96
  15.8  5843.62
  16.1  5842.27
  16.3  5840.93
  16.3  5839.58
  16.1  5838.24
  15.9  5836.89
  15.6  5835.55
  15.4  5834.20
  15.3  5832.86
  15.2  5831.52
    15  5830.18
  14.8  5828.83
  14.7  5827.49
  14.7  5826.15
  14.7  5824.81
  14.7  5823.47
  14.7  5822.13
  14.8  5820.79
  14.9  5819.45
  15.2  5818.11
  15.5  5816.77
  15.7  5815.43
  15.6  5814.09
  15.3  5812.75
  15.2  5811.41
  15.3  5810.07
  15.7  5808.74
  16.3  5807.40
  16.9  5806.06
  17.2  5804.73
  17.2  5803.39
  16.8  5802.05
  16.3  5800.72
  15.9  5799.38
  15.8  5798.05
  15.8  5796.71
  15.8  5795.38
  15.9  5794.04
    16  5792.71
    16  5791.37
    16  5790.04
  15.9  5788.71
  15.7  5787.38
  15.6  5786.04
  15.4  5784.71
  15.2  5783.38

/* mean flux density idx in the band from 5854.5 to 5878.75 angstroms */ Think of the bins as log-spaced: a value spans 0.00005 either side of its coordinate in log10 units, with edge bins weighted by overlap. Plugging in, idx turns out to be 15.4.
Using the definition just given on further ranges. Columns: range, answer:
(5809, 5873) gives 15.3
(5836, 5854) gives 15.4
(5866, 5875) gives 15.4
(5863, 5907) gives 15.3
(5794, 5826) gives 15.7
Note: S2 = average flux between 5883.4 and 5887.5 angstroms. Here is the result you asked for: 15.4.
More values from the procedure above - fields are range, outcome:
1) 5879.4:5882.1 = 15.5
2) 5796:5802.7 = 16.1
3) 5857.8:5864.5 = 15.8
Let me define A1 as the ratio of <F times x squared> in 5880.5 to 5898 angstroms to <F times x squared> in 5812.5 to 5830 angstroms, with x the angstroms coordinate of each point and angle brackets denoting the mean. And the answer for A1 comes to 1.05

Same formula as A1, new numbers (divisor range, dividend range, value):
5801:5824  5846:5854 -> 0.95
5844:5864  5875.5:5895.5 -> 1.03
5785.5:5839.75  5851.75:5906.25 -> 1.00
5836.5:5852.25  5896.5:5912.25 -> 0.97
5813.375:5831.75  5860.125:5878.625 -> 1.05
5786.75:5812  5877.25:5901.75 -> 0.98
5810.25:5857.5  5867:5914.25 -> 1.02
